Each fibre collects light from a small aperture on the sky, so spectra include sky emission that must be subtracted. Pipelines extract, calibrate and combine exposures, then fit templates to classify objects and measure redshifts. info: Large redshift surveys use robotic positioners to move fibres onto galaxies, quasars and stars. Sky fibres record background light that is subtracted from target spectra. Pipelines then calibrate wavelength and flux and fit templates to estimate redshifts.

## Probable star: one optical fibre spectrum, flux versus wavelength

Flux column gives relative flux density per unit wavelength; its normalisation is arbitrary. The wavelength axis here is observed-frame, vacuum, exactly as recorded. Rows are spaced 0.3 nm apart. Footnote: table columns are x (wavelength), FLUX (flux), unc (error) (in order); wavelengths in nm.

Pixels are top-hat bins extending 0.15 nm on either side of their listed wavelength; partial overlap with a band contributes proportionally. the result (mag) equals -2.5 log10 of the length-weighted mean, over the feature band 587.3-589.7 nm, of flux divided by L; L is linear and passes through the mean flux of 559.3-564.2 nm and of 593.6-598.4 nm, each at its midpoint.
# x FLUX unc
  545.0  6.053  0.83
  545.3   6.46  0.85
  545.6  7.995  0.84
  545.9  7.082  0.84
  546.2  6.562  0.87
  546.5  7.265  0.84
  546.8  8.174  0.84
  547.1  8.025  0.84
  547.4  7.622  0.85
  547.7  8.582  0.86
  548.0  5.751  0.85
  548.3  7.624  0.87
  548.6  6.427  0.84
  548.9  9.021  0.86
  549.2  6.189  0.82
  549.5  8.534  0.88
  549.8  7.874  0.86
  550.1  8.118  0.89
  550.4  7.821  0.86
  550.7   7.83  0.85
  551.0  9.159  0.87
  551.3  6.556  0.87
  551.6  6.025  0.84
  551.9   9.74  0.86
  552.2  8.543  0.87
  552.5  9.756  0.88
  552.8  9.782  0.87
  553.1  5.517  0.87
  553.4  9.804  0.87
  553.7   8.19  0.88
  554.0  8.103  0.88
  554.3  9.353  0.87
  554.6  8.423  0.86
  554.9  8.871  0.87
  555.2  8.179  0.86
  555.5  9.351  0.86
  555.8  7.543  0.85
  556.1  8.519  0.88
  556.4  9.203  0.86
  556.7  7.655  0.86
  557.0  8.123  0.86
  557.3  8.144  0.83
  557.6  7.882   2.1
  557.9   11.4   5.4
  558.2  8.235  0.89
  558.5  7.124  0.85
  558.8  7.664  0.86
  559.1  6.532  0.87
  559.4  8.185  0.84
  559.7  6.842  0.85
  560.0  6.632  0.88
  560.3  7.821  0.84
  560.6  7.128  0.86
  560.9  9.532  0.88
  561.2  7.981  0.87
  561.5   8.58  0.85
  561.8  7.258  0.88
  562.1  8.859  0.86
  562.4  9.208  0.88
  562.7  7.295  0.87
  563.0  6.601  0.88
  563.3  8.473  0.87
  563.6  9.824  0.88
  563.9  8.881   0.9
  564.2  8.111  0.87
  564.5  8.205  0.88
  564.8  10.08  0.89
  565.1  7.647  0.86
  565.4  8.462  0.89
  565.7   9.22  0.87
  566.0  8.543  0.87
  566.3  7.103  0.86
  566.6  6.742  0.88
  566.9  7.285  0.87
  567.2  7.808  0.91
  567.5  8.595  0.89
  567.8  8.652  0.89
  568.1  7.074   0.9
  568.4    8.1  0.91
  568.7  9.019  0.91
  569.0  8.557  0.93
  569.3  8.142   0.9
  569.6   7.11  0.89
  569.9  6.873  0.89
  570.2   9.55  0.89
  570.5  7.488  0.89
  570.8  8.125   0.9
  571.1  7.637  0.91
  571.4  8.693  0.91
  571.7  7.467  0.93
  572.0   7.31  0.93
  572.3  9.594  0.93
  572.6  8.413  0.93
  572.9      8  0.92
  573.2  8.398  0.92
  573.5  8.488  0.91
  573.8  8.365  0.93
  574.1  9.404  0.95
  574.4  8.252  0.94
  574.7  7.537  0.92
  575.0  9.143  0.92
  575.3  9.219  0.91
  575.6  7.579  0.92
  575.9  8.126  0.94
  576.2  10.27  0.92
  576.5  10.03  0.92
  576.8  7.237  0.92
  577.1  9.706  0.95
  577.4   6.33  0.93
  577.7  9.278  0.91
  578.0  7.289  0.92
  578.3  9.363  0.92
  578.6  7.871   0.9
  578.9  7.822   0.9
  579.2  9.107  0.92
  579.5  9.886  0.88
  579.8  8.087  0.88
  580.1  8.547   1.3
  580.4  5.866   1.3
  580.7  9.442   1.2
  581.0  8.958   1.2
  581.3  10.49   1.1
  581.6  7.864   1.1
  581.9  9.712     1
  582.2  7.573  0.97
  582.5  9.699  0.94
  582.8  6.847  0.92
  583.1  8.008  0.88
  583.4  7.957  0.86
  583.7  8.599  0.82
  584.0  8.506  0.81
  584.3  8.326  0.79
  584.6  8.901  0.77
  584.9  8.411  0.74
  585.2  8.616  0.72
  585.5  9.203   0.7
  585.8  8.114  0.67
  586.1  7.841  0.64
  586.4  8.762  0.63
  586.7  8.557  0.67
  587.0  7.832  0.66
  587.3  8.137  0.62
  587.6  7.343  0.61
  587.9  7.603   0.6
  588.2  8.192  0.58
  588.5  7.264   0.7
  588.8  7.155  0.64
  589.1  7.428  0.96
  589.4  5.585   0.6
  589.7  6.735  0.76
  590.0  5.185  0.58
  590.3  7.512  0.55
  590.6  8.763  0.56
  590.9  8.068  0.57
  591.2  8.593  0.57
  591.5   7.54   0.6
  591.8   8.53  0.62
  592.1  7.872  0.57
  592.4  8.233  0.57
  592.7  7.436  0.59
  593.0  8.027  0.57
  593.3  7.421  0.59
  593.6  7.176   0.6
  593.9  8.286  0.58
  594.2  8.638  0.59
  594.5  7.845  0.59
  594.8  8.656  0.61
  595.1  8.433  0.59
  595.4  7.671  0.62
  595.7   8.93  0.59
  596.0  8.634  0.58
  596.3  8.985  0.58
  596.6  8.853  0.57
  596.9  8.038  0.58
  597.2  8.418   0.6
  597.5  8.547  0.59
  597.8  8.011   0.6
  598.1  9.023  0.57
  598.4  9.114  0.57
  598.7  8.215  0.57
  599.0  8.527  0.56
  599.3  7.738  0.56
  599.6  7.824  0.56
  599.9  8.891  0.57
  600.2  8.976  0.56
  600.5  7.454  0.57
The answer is 0.15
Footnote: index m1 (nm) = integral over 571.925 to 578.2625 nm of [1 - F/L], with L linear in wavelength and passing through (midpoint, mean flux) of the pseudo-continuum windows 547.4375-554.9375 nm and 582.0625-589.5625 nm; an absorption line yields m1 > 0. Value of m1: -0.38 nm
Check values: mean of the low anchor 8.04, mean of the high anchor 8.02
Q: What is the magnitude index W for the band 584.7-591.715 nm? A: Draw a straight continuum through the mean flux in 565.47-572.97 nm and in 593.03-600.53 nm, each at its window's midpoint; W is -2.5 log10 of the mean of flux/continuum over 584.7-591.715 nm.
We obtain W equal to 0.06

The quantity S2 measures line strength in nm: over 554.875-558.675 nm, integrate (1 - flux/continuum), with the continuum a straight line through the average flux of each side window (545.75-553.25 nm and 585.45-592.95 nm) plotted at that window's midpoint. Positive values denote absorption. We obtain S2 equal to -0.35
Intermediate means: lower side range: 7.74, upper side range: 7.72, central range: 8.46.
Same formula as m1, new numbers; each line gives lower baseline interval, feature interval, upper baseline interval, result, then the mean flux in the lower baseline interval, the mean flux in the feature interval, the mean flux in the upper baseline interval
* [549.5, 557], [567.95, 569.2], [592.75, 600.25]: 0.02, 8.33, 8.19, 8.33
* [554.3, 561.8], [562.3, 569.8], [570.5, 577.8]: 0.10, 8.15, 8.17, 8.42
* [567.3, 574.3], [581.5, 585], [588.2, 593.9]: -0.26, 8.22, 8.37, 7.51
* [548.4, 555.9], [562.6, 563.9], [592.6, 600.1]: 0.01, 8.19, 8.17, 8.3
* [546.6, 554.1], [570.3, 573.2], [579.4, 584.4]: 0.06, 7.95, 8.12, 8.48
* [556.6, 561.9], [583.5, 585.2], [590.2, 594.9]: -0.11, 7.94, 8.54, 8.04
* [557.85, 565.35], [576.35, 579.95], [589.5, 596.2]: -0.22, 8.12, 8.5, 7.91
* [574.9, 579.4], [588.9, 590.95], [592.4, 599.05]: 0.34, 8.57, 6.99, 8.31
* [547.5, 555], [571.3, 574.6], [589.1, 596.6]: -0.17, 8.06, 8.38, 7.88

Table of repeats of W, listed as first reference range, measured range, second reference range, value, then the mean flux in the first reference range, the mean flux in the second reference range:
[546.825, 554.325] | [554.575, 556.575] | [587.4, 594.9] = -0.08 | 7.98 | 7.64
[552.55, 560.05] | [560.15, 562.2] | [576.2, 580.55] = 0.02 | 8.25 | 8.38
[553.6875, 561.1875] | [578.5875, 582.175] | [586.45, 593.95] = -0.11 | 8.18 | 7.63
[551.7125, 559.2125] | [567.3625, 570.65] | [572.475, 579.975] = 0.05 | 8.46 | 8.53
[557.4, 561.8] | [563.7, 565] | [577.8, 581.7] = -0.09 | 7.94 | 8.53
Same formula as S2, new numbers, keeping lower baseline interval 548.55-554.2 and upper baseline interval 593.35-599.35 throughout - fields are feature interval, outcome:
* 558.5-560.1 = 0.189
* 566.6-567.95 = 0.043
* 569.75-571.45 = 0.040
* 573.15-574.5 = -0.061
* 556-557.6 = -0.030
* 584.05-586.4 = -0.055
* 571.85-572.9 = -0.019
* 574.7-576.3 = -0.088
